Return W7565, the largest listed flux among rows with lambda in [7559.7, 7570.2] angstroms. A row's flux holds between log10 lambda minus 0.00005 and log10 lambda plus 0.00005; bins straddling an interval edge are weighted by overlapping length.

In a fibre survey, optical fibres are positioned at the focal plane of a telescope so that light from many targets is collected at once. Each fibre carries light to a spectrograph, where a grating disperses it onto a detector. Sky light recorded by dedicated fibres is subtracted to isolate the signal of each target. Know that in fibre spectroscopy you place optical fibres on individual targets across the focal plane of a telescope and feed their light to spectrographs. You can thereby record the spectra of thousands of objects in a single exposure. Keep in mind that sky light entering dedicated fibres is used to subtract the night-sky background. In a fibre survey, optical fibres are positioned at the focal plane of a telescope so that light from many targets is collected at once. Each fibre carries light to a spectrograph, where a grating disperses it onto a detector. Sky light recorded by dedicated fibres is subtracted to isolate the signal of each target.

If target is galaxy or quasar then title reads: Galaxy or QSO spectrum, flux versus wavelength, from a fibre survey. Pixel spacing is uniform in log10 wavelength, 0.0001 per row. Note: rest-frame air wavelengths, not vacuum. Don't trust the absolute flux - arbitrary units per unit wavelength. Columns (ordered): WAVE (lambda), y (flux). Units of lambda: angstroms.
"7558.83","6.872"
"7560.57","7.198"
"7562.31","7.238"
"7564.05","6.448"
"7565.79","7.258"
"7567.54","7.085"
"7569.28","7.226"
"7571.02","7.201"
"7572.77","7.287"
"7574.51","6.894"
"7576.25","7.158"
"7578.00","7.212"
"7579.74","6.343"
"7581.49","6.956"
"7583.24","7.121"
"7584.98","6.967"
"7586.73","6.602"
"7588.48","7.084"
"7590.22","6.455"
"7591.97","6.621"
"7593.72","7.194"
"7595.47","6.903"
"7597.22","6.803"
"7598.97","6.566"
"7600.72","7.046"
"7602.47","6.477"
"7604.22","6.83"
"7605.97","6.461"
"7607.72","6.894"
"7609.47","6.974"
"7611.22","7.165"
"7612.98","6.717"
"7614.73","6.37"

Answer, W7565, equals 7.258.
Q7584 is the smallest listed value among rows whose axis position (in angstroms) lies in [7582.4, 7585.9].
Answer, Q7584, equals 6.967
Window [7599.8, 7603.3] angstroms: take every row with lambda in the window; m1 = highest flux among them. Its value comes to 7.046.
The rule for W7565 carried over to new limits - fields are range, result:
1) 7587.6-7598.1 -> 7.194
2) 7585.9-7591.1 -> 7.084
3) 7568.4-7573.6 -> 7.287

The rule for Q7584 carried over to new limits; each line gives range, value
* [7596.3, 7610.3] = 6.461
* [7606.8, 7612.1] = 6.894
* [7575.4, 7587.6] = 6.343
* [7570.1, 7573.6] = 7.201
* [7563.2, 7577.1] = 6.448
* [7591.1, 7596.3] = 6.621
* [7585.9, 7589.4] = 6.602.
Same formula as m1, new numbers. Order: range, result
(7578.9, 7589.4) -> 7.121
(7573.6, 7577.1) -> 7.158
